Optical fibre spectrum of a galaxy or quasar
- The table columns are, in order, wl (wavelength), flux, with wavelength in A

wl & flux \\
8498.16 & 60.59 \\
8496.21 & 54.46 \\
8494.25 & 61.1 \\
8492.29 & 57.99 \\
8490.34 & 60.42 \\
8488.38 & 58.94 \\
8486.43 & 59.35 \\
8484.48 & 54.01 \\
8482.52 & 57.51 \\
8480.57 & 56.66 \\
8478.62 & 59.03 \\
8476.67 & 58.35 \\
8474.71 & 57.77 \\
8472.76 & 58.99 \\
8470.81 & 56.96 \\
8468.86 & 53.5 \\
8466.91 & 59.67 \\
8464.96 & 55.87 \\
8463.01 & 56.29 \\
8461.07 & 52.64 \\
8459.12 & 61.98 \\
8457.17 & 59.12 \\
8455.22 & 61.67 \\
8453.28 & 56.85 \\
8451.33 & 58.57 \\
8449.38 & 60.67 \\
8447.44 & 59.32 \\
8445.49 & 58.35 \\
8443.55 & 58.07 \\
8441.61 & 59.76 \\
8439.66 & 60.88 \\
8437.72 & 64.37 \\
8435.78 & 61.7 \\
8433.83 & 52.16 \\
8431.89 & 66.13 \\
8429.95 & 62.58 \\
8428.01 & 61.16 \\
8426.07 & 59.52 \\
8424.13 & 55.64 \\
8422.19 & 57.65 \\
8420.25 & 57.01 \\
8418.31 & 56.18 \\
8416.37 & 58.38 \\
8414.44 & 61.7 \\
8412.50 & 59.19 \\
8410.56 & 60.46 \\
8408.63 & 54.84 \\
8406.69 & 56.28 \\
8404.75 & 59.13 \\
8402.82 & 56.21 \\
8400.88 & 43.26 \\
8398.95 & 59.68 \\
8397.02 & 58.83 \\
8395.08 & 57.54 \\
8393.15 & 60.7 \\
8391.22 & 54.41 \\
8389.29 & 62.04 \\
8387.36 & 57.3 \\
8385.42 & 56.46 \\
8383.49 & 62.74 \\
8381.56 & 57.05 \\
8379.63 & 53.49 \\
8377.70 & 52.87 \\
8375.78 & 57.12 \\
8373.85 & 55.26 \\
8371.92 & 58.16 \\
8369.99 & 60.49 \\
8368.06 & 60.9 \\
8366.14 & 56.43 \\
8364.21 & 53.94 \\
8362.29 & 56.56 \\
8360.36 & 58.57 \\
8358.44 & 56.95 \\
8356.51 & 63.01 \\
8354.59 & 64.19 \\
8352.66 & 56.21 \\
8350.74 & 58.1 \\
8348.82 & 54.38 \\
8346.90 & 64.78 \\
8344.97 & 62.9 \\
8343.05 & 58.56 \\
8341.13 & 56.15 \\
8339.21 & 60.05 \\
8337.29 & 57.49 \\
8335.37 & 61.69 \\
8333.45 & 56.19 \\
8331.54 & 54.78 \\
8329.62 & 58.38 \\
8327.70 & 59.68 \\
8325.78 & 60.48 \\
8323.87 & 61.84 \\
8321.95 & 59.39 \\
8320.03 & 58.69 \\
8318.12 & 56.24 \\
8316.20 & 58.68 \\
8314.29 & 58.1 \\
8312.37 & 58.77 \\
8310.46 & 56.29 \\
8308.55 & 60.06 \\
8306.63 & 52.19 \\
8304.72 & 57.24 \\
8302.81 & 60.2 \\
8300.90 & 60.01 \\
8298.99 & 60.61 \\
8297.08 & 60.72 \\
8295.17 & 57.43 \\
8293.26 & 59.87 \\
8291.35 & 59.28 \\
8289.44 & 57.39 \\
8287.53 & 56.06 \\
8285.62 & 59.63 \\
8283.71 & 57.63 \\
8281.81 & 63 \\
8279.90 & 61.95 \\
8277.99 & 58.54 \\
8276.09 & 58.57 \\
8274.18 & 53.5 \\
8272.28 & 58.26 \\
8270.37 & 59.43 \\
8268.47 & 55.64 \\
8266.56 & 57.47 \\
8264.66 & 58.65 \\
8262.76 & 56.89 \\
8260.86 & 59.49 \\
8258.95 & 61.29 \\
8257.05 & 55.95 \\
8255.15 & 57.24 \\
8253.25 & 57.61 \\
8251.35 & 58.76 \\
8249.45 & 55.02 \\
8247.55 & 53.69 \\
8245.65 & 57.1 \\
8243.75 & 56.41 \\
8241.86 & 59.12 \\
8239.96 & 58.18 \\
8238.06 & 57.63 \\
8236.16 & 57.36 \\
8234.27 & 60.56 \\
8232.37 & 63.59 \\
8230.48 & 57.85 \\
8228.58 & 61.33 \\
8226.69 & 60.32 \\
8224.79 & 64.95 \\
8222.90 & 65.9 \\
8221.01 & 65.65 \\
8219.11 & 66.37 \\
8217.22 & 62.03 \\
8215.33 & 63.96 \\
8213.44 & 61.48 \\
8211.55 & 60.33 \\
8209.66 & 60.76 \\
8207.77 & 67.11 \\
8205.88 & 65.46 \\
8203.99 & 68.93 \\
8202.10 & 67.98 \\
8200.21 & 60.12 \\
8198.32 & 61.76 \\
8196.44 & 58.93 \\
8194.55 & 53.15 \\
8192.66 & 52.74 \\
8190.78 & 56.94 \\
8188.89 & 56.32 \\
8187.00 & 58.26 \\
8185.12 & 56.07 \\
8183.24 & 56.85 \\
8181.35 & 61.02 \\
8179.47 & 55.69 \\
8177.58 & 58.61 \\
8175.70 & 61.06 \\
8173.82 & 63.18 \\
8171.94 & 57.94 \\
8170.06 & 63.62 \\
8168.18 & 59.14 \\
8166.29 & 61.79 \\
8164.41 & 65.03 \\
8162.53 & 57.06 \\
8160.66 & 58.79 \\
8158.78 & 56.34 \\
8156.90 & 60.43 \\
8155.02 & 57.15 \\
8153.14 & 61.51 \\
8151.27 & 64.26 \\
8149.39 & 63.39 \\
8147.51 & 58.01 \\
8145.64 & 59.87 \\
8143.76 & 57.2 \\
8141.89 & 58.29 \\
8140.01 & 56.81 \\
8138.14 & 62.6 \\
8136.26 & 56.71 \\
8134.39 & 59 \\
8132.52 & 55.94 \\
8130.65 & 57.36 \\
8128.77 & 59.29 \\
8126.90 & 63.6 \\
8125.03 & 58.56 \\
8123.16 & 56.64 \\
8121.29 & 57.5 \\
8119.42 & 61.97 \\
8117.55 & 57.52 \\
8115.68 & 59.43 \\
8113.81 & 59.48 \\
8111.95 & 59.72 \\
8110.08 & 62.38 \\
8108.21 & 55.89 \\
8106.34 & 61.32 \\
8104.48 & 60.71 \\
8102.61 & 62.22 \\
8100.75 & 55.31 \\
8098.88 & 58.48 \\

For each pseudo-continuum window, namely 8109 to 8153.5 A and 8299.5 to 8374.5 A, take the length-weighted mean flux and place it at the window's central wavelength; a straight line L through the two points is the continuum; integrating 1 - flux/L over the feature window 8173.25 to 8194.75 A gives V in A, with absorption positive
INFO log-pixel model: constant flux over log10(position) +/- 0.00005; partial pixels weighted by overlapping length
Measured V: 0.60 A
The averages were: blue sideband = 59.4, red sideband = 58.5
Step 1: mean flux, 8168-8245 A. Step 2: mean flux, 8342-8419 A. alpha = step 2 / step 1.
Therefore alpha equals 1.0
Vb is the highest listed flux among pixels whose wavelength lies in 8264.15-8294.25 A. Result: 63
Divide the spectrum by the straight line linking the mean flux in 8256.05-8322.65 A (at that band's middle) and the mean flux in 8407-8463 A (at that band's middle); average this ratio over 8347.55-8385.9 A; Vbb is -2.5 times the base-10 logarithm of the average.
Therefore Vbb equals 0.02 mag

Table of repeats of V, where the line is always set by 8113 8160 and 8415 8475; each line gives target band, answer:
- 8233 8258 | 0.69 A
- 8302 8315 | 0.31 A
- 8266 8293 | 0.27 A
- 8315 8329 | -0.08 A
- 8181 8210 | -0.52 A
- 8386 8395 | 0.06 A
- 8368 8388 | 0.52 A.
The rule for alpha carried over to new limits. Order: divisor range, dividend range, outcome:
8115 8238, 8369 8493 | 0.96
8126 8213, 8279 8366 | 0.98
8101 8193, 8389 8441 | 0.99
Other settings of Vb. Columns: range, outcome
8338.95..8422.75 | 64.78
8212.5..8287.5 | 66.37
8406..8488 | 66.13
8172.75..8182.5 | 63.18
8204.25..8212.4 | 67.11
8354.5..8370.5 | 64.19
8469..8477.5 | 58.99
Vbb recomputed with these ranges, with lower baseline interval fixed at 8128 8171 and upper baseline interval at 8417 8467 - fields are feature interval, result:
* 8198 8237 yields -0.07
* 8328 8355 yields 0.01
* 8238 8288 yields 0.03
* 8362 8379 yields 0.04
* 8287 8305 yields 0.00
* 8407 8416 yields 0.00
